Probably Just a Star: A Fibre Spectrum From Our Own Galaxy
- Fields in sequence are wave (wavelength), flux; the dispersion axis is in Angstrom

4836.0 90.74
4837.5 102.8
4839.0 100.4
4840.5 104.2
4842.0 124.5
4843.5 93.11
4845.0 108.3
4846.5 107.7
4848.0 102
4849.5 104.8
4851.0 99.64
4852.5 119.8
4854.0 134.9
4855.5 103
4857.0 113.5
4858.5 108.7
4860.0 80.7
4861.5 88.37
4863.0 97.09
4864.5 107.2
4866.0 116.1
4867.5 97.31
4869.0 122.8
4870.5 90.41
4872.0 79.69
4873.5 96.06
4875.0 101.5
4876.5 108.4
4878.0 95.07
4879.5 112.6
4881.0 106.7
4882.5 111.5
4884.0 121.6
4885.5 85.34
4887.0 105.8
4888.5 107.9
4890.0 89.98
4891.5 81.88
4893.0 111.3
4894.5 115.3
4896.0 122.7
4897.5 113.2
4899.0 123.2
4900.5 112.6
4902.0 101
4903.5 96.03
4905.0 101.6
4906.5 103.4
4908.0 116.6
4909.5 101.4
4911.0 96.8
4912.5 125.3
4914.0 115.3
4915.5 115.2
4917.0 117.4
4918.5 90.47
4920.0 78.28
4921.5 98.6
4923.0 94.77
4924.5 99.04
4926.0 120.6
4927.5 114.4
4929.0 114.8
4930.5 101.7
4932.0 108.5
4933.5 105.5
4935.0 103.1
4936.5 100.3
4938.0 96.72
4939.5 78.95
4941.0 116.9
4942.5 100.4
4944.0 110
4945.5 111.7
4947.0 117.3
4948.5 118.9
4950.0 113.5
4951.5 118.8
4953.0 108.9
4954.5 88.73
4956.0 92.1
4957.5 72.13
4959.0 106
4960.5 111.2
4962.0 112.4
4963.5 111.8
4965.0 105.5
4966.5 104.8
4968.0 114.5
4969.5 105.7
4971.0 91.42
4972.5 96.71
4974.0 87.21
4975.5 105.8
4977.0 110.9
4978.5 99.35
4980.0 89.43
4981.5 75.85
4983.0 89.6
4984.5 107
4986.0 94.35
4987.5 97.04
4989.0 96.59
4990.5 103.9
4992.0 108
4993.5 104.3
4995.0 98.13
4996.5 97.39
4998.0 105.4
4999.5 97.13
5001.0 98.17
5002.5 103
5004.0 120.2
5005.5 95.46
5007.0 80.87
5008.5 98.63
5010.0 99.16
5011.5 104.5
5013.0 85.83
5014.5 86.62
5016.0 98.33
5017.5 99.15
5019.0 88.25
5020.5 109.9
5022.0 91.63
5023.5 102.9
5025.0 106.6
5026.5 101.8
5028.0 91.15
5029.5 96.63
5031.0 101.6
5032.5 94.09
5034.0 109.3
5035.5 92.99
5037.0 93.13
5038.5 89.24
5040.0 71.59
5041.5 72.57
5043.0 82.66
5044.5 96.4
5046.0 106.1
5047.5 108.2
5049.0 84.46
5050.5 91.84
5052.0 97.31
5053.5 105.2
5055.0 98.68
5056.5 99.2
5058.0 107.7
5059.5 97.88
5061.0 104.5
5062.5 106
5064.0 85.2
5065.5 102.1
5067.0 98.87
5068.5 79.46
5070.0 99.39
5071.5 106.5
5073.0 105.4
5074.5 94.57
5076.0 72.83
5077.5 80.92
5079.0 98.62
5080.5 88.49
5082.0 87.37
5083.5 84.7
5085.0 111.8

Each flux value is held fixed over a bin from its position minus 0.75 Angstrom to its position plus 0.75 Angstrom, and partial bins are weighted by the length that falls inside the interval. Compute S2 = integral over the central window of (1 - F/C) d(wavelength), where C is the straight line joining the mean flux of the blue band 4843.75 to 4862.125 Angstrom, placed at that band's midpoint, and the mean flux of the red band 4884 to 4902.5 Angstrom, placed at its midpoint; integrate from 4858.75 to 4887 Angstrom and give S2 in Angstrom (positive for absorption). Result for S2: 1.29 Angstrom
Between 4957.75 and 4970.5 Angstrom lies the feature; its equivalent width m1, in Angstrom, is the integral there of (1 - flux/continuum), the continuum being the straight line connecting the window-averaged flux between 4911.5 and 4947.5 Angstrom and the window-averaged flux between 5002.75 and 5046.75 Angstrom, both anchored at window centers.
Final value -0.67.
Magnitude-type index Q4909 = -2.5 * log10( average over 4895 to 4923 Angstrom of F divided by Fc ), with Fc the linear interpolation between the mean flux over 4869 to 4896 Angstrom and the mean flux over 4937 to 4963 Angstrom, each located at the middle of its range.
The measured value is -0.04 mag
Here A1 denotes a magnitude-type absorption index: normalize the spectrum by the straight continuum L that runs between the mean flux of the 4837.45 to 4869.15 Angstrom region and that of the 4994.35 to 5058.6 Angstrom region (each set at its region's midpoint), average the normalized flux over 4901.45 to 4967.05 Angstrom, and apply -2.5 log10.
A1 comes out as -0.03 mag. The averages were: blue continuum 106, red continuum 96.7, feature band 105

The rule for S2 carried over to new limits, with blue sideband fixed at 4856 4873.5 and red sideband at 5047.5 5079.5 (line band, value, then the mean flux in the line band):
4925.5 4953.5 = -2.8 Angstrom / 108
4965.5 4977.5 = -0.5 Angstrom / 102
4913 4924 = -0.3 Angstrom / 102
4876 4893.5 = -0.6 Angstrom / 103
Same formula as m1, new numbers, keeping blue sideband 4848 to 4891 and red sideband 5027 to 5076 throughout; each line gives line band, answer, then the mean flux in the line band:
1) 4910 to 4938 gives -1.1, 105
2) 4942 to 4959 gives -0.8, 105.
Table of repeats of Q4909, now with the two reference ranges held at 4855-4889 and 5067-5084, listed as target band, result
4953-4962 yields 0.01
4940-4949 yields -0.13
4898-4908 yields -0.07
